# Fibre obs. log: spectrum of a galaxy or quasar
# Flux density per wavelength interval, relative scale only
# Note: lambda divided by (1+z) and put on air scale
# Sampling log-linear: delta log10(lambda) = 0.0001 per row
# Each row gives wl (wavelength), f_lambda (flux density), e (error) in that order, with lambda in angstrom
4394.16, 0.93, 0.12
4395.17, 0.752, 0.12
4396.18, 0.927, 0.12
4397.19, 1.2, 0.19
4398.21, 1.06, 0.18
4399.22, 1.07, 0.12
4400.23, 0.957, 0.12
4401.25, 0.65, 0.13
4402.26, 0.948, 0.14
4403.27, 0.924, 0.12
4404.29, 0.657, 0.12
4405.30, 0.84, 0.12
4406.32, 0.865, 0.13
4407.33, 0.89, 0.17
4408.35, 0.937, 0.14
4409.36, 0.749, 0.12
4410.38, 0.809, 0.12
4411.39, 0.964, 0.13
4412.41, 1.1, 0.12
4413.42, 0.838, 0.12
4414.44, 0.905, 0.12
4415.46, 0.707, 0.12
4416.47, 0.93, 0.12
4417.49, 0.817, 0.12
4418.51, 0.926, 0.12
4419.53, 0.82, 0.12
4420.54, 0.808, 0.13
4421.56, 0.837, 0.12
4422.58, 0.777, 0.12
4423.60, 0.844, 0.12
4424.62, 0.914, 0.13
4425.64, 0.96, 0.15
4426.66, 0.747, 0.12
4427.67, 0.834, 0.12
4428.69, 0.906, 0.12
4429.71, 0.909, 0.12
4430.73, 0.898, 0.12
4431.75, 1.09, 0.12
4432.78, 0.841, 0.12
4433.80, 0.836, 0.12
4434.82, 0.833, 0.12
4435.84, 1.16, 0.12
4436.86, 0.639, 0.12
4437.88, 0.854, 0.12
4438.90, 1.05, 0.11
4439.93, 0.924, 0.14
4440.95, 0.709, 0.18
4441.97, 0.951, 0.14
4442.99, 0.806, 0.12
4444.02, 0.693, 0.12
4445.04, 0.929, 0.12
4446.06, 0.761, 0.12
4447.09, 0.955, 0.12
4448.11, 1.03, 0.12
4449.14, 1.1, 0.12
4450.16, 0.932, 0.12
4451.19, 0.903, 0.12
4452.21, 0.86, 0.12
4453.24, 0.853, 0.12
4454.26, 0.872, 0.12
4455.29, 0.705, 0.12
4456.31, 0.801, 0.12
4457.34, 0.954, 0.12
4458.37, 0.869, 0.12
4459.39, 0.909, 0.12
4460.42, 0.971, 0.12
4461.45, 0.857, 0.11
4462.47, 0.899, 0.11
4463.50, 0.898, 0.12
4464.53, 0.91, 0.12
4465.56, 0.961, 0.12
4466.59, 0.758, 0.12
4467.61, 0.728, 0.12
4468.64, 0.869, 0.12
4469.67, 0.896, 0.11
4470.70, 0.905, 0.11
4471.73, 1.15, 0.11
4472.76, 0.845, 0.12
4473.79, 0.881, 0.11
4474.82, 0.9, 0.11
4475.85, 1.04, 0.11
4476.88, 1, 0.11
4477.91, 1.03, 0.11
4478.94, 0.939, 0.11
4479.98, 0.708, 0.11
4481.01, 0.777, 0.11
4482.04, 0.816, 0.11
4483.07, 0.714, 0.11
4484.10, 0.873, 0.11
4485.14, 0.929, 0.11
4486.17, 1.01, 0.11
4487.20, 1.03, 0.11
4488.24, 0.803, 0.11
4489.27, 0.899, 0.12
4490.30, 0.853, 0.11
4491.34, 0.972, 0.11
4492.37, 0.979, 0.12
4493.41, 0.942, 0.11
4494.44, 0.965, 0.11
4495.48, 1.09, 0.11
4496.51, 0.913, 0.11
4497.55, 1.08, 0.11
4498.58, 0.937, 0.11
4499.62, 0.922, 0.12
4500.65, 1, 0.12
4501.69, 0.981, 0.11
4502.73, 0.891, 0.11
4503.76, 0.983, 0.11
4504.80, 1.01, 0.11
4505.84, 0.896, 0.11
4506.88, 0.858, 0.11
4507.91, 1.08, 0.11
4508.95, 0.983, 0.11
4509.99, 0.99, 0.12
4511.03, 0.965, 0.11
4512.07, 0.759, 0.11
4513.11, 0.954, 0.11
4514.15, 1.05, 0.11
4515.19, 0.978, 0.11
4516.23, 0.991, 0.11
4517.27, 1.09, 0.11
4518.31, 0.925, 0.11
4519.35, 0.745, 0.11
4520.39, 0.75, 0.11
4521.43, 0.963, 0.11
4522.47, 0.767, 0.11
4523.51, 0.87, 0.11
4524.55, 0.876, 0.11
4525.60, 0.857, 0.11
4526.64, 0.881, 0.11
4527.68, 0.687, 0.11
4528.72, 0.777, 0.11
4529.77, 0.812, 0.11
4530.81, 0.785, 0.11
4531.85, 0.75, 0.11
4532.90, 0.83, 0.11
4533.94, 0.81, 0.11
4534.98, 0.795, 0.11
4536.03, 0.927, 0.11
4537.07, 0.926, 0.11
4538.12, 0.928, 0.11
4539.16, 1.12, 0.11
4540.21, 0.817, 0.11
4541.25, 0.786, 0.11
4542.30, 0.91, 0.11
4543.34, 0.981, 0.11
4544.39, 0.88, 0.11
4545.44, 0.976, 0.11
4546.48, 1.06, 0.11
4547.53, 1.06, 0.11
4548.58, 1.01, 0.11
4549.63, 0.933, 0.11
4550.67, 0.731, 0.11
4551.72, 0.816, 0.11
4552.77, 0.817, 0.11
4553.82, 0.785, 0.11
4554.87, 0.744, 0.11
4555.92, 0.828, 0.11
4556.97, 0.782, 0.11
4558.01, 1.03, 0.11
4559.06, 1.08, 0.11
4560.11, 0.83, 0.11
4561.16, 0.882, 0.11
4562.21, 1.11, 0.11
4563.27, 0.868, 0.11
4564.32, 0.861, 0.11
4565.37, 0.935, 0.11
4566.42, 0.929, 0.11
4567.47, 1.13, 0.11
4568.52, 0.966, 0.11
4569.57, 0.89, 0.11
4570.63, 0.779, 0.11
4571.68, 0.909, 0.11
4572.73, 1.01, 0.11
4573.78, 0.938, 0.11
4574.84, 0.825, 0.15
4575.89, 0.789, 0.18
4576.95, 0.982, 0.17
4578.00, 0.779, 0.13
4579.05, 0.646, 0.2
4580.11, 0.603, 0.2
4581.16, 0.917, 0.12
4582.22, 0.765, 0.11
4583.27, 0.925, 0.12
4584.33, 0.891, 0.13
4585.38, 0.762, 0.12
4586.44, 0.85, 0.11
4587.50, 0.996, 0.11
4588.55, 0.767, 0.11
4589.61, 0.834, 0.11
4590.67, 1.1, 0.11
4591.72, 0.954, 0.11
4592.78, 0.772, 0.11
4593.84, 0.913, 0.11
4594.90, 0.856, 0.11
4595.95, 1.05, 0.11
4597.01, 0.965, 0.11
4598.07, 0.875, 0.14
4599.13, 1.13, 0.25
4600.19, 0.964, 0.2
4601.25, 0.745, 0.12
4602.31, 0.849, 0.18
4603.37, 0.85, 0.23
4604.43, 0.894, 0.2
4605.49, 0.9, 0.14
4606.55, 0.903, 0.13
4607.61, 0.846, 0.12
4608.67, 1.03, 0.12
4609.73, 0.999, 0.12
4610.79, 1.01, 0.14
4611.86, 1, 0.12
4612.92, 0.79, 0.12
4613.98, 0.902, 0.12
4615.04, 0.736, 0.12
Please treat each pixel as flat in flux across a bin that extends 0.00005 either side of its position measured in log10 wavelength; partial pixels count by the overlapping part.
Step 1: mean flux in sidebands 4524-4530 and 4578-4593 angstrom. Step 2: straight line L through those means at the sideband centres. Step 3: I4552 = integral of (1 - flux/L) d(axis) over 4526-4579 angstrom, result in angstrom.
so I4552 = -3.91 angstrom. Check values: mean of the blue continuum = 0.815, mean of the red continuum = 0.841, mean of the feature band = 0.887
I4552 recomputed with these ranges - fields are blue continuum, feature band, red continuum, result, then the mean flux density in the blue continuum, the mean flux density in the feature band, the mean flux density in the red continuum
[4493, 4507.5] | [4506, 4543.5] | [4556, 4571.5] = 2.5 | 0.964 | 0.887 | 0.93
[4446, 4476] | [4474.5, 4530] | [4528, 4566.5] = -1.4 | 0.899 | 0.917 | 0.888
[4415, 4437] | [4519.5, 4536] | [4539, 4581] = 1.3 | 0.869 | 0.816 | 0.893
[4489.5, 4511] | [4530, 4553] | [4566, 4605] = 0.8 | 0.965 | 0.893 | 0.886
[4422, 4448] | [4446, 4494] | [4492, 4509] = 1.3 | 0.875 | 0.9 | 0.971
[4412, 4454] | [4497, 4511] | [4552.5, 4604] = -1.3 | 0.882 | 0.97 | 0.887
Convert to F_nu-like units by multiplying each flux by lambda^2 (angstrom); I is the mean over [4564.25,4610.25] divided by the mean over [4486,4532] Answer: 1.01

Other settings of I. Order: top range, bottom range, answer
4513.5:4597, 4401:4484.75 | 1.06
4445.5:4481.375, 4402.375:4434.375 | 1.06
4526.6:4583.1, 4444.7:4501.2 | 1.00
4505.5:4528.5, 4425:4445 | 1.07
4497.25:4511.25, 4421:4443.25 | 1.14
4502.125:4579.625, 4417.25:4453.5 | 1.07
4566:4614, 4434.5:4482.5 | 1.07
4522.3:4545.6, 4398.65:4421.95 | 1.04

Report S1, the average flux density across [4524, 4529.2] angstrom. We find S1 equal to 0.816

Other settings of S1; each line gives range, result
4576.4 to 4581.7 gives 0.785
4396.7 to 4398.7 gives 1.13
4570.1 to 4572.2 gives 0.843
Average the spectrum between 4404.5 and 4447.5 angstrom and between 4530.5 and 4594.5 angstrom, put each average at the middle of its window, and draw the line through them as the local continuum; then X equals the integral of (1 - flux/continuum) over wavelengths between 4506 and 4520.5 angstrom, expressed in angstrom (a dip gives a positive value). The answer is -1.02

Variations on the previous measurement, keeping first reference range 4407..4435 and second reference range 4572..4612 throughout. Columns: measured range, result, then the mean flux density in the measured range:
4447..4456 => -0.3 angstrom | 0.908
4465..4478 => -0.6 angstrom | 0.917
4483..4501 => -1.3 angstrom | 0.945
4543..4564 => -0.5 angstrom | 0.909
